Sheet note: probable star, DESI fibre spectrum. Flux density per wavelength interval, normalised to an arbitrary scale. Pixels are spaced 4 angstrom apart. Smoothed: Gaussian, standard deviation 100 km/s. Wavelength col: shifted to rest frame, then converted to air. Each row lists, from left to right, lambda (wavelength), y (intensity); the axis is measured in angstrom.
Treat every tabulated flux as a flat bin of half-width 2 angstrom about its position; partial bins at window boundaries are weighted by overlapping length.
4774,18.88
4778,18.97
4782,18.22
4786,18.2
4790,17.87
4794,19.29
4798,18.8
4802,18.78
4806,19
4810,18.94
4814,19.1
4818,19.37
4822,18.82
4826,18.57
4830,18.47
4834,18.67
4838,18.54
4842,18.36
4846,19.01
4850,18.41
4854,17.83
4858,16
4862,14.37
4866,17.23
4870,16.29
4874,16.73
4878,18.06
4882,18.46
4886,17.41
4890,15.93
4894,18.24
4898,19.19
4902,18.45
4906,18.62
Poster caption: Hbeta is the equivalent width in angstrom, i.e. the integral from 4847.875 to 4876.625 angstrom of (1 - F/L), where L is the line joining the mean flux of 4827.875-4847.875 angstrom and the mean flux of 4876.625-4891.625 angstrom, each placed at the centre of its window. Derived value 2.0 angstrom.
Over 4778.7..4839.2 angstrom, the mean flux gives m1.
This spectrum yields 18.7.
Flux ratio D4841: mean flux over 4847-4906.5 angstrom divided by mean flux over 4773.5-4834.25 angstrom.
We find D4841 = 0.93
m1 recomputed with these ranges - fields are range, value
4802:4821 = 19.1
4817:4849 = 18.7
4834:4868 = 17.5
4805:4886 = 18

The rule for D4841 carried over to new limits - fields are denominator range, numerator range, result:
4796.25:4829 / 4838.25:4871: 0.91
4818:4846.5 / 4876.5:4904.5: 0.96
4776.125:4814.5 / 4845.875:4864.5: 0.91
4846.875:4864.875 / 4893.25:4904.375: 1.11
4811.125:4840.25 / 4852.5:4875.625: 0.87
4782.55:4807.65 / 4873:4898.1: 0.95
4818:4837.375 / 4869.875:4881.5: 0.93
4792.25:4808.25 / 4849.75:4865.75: 0.87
